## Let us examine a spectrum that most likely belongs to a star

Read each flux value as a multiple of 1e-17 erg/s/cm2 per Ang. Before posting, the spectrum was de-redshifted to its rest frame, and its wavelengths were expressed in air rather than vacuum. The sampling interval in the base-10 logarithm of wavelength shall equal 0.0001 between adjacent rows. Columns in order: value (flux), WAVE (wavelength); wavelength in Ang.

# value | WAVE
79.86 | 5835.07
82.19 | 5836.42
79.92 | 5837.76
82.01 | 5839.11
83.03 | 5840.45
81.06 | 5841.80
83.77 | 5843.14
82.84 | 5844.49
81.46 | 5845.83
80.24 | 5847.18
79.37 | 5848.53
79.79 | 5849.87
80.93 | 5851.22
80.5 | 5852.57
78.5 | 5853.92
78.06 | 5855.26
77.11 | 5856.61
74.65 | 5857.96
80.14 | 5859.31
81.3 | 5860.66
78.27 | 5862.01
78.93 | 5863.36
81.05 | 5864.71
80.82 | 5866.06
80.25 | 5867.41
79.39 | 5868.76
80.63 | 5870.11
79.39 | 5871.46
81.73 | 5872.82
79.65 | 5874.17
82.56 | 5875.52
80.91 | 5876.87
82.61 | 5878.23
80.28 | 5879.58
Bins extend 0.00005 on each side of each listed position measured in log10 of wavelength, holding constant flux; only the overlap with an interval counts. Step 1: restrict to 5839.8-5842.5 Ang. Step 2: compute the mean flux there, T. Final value 82.1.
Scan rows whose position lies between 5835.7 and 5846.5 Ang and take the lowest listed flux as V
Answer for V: 79.92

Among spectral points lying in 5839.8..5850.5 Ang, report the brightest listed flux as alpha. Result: 83.77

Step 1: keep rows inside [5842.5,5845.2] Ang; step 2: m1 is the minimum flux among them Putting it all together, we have 82.84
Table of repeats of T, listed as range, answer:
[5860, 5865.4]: 79.9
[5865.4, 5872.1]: 80.2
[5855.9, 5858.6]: 75.8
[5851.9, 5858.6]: 77.8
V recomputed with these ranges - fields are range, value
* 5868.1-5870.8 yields 79.39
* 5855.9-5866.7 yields 74.65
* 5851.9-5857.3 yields 77.11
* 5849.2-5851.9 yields 79.79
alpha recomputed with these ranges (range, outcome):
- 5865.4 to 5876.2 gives 82.56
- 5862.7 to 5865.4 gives 81.05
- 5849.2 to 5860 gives 80.93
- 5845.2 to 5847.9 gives 81.46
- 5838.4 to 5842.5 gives 83.03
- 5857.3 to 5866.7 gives 81.3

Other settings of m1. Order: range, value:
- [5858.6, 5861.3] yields 80.14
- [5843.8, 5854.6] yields 78.5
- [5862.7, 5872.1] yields 78.93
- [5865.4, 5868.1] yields 80.25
